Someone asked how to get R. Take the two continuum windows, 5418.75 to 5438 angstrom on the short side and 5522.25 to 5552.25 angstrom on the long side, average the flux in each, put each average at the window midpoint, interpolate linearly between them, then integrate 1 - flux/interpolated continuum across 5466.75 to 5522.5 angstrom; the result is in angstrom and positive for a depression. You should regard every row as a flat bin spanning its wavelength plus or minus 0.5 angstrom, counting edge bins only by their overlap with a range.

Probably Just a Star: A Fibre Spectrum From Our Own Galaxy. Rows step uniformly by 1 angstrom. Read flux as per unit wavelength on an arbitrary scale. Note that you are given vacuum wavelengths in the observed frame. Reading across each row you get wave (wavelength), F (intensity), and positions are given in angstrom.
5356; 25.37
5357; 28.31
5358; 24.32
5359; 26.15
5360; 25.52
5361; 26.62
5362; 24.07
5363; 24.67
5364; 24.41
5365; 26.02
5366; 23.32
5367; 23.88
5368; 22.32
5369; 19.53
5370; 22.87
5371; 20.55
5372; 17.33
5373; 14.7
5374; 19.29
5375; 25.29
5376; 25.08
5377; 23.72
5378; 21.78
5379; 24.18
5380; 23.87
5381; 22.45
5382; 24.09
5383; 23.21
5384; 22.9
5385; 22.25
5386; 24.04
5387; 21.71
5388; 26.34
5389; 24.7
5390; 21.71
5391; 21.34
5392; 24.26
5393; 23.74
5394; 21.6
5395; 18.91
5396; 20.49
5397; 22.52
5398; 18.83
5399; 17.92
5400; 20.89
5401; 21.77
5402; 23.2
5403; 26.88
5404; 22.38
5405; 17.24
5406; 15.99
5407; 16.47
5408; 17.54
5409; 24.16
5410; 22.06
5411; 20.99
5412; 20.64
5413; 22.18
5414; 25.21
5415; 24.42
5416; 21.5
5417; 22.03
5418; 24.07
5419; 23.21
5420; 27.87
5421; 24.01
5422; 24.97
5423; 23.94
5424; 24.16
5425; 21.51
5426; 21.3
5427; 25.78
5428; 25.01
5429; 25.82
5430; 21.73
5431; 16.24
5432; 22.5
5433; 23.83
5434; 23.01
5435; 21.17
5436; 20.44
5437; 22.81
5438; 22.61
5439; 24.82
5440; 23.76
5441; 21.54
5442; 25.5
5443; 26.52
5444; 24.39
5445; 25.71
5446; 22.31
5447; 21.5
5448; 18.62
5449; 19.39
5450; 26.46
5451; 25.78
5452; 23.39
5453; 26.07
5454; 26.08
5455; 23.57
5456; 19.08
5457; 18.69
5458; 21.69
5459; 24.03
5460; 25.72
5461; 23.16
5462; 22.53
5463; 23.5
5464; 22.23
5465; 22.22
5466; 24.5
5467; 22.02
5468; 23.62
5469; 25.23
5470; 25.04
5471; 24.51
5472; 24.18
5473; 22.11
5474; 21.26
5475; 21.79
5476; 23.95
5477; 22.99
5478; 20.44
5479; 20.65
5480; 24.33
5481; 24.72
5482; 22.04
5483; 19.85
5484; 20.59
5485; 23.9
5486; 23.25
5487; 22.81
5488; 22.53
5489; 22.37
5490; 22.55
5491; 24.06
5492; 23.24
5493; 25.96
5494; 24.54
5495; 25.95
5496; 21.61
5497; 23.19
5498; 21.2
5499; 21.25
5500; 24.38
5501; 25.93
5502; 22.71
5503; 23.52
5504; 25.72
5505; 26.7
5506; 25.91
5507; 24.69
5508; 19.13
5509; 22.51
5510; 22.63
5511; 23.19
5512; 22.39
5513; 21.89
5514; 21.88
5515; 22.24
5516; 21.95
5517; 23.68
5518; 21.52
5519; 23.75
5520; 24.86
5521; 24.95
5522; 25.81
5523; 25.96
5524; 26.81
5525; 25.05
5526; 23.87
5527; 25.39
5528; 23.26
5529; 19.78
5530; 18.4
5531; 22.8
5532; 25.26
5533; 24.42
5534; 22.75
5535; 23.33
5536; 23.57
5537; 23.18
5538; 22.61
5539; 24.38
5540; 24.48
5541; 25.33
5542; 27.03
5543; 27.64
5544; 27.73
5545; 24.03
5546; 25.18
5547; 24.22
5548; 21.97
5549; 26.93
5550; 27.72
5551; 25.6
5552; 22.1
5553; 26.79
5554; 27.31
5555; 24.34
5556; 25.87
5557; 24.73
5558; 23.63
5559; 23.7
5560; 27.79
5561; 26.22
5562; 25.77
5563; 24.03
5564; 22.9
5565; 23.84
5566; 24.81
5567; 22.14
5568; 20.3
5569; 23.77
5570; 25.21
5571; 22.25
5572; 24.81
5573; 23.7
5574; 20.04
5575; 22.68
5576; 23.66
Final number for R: 1.6 angstrom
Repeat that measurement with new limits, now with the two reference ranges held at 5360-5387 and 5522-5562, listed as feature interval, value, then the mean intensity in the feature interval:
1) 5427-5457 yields 0.6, 23.1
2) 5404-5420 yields 1.3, 21.4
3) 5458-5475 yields 0.3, 23.4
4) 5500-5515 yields 0.5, 23.5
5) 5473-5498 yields 1.3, 22.8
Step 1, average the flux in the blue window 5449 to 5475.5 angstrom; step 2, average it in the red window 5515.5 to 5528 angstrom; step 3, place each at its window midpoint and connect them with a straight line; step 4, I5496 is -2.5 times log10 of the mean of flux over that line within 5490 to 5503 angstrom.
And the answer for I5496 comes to 0.02 mag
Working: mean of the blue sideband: 23.3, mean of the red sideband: 24.4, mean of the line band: 23.6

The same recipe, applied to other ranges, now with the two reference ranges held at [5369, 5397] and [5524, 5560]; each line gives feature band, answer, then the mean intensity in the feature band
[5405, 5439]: 0.02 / 22.4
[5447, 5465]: 0.02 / 22.9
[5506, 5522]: 0.05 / 22.9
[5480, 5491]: 0.05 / 22.6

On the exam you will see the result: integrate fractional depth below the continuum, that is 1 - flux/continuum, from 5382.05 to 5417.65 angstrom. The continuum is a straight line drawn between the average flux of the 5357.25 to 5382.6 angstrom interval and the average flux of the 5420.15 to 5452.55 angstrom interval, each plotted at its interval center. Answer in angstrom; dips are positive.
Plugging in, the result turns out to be 2.0 angstrom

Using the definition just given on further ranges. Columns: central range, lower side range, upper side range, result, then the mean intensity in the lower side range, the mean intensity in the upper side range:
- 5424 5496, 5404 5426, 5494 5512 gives -0.7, 22.1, 23.5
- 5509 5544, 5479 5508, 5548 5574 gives 0.3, 23.4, 24.5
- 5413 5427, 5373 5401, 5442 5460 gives -0.6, 22.3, 23.3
